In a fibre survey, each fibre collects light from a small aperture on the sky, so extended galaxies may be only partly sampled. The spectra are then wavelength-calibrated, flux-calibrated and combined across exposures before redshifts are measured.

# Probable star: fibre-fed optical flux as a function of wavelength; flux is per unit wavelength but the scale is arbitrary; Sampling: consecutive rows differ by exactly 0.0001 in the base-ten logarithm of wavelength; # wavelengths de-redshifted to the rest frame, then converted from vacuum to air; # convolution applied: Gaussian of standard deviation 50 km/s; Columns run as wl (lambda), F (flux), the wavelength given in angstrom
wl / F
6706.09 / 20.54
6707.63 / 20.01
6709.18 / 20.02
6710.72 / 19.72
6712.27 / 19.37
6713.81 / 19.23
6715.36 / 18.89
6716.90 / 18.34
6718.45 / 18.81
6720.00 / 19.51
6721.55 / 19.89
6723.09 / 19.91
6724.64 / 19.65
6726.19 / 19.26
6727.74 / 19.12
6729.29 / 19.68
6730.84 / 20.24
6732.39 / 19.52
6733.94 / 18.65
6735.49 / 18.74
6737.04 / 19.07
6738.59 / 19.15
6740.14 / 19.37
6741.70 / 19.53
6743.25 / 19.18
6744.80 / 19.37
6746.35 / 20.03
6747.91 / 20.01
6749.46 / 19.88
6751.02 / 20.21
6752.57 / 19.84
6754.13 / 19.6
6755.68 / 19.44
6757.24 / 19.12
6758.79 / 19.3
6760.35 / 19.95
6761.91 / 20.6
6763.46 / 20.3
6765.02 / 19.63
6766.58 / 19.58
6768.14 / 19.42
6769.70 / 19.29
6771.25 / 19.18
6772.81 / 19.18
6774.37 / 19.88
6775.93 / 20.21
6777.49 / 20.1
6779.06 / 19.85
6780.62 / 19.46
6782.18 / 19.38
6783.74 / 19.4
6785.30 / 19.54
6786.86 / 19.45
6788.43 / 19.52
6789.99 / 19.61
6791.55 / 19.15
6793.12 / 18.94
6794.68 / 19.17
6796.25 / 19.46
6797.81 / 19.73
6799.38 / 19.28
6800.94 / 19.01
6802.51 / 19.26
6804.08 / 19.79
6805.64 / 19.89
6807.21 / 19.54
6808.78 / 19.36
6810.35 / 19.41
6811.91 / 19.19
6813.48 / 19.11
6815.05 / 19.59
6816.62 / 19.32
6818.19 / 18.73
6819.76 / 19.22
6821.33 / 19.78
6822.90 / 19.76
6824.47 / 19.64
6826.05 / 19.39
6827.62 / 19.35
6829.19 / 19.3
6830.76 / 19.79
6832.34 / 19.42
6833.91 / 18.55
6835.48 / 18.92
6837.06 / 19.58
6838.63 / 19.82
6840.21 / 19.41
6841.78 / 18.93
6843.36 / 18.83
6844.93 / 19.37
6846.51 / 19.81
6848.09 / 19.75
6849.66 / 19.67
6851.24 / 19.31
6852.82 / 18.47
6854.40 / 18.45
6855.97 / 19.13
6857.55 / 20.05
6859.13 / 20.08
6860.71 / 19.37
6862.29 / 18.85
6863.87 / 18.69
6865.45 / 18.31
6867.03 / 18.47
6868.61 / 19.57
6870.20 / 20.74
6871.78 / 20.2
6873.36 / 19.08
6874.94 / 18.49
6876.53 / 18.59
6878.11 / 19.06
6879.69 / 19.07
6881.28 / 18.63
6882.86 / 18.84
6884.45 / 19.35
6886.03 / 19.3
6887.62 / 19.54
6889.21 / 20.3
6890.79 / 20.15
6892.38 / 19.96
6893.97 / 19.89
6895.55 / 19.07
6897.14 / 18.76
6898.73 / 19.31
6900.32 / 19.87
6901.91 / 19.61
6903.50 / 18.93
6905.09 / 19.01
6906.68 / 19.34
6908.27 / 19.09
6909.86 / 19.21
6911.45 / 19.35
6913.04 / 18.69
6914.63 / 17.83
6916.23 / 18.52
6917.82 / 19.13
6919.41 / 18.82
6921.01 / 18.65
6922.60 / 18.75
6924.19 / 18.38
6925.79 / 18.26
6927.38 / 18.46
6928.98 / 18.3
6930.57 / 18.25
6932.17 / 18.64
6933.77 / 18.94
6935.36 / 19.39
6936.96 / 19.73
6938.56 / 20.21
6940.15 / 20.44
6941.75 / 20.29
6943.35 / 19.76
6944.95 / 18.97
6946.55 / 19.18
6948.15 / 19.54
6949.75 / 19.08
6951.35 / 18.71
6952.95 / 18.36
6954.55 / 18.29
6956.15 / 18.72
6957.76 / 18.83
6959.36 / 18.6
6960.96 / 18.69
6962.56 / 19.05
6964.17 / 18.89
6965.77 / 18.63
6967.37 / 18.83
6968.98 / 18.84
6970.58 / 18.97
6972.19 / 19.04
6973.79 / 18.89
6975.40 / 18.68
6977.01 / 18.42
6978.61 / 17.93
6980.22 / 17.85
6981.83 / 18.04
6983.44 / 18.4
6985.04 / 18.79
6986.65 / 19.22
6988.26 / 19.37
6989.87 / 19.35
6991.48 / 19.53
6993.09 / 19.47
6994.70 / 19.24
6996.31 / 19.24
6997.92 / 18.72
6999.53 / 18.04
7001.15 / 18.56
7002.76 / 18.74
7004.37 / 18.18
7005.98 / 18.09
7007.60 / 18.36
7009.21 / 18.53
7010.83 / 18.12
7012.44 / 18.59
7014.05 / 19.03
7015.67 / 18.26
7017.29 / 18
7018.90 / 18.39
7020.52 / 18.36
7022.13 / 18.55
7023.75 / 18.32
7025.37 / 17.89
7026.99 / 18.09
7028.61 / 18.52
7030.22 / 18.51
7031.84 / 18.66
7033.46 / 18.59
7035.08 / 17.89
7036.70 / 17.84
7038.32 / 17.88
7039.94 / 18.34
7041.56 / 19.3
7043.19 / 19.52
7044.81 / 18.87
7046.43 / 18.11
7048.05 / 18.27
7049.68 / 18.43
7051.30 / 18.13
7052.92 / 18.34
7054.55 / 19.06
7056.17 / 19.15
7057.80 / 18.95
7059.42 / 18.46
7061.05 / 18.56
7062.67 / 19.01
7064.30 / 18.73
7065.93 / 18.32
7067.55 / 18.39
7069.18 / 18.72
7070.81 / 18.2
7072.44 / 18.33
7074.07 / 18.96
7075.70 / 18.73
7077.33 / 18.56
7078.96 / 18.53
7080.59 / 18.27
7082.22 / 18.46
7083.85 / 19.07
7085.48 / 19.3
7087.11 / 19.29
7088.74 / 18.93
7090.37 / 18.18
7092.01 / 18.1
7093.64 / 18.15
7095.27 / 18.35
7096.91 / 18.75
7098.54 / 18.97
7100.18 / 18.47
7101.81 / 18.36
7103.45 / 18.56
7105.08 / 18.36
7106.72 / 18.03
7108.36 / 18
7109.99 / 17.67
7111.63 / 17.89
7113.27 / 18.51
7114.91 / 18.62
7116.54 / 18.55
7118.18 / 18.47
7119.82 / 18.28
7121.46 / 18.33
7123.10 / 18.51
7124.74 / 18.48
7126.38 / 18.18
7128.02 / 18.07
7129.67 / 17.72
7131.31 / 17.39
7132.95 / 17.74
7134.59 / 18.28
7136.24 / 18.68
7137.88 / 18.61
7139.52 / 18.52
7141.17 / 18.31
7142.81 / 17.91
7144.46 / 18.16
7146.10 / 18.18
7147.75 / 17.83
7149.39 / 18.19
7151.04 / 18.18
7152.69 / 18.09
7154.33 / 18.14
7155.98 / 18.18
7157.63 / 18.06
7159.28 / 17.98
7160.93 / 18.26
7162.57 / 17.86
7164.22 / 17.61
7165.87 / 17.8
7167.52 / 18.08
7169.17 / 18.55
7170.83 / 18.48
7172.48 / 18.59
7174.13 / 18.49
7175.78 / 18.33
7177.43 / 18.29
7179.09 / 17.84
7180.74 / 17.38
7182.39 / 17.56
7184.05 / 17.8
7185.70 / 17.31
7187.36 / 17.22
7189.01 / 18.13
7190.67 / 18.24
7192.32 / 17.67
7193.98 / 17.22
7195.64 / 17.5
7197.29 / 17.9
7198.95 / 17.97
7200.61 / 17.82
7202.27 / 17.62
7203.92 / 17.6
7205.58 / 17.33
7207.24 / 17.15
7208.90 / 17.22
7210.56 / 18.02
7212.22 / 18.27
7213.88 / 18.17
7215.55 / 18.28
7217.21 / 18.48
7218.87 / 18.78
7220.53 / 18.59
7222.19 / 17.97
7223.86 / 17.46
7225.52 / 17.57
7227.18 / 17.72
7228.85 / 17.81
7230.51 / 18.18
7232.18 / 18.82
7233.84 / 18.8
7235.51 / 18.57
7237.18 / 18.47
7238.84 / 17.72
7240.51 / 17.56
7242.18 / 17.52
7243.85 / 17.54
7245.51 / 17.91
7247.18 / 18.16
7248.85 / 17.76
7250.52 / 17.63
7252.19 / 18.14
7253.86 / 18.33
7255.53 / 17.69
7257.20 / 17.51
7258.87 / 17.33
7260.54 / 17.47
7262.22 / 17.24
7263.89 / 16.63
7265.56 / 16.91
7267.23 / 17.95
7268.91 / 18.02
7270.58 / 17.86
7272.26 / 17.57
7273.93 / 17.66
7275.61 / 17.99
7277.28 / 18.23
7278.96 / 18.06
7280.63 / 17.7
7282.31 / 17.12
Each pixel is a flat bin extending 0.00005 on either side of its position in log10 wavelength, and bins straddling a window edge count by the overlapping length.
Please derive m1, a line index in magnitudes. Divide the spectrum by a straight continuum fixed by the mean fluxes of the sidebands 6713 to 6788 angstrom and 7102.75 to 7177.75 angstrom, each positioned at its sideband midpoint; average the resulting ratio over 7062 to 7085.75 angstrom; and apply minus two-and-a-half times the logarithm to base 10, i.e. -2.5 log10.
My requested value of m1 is -0.01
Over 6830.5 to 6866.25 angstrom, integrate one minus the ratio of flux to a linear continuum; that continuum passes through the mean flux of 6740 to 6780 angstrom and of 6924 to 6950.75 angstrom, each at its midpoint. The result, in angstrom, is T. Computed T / 0.38 angstrom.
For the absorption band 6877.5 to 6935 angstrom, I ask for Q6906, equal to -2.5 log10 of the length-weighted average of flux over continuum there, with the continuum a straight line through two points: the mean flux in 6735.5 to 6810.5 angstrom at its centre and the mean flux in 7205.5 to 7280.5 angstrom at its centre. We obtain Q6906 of 0.00 mag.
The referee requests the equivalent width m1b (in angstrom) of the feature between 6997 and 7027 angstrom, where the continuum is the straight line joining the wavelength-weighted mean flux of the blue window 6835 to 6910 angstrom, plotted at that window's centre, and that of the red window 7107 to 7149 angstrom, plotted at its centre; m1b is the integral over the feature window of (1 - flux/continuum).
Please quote 0.52 angstrom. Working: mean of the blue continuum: 19.3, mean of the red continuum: 18.2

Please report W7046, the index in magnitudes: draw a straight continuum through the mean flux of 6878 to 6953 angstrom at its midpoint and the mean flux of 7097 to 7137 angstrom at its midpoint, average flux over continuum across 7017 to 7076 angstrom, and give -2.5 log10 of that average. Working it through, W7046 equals 0.004 mag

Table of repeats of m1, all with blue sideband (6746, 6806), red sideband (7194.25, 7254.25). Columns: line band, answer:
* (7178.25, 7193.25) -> 0.025 mag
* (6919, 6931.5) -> 0.033 mag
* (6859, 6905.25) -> -0.005 mag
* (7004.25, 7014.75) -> 0.018 mag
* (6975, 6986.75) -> 0.028 mag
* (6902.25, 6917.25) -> 0.011 mag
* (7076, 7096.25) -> -0.009 mag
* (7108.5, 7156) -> 0.005 mag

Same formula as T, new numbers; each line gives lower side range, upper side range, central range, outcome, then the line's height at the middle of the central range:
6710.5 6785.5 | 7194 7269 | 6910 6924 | 0.2 angstrom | 18.9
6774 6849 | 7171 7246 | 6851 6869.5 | 0.2 angstrom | 19.2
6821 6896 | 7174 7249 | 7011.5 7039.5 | 0.5 angstrom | 18.7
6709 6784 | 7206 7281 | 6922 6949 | -0.4 angstrom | 18.9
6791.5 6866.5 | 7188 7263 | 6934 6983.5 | -0.3 angstrom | 18.8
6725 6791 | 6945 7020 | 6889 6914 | -0.5 angstrom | 19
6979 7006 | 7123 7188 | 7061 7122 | -0.5 angstrom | 18.3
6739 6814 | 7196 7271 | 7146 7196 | 0.3 angstrom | 18.1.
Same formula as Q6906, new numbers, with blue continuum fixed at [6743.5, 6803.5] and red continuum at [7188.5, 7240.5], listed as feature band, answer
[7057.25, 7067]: -0.01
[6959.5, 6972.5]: 0.00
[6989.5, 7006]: -0.01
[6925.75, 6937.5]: 0.01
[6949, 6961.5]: 0.01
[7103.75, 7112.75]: 0.02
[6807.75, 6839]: 0.00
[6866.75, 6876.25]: -0.01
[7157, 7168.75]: 0.01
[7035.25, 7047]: 0.00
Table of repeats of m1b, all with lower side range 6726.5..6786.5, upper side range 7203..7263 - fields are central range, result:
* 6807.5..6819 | 0.1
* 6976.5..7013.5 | 0.2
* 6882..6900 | -0.4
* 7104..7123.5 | 0.1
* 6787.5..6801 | 0.1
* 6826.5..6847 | 0.0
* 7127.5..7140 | 0.1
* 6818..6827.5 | -0.1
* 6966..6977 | 0.0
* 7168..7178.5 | -0.2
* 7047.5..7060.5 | 0.0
